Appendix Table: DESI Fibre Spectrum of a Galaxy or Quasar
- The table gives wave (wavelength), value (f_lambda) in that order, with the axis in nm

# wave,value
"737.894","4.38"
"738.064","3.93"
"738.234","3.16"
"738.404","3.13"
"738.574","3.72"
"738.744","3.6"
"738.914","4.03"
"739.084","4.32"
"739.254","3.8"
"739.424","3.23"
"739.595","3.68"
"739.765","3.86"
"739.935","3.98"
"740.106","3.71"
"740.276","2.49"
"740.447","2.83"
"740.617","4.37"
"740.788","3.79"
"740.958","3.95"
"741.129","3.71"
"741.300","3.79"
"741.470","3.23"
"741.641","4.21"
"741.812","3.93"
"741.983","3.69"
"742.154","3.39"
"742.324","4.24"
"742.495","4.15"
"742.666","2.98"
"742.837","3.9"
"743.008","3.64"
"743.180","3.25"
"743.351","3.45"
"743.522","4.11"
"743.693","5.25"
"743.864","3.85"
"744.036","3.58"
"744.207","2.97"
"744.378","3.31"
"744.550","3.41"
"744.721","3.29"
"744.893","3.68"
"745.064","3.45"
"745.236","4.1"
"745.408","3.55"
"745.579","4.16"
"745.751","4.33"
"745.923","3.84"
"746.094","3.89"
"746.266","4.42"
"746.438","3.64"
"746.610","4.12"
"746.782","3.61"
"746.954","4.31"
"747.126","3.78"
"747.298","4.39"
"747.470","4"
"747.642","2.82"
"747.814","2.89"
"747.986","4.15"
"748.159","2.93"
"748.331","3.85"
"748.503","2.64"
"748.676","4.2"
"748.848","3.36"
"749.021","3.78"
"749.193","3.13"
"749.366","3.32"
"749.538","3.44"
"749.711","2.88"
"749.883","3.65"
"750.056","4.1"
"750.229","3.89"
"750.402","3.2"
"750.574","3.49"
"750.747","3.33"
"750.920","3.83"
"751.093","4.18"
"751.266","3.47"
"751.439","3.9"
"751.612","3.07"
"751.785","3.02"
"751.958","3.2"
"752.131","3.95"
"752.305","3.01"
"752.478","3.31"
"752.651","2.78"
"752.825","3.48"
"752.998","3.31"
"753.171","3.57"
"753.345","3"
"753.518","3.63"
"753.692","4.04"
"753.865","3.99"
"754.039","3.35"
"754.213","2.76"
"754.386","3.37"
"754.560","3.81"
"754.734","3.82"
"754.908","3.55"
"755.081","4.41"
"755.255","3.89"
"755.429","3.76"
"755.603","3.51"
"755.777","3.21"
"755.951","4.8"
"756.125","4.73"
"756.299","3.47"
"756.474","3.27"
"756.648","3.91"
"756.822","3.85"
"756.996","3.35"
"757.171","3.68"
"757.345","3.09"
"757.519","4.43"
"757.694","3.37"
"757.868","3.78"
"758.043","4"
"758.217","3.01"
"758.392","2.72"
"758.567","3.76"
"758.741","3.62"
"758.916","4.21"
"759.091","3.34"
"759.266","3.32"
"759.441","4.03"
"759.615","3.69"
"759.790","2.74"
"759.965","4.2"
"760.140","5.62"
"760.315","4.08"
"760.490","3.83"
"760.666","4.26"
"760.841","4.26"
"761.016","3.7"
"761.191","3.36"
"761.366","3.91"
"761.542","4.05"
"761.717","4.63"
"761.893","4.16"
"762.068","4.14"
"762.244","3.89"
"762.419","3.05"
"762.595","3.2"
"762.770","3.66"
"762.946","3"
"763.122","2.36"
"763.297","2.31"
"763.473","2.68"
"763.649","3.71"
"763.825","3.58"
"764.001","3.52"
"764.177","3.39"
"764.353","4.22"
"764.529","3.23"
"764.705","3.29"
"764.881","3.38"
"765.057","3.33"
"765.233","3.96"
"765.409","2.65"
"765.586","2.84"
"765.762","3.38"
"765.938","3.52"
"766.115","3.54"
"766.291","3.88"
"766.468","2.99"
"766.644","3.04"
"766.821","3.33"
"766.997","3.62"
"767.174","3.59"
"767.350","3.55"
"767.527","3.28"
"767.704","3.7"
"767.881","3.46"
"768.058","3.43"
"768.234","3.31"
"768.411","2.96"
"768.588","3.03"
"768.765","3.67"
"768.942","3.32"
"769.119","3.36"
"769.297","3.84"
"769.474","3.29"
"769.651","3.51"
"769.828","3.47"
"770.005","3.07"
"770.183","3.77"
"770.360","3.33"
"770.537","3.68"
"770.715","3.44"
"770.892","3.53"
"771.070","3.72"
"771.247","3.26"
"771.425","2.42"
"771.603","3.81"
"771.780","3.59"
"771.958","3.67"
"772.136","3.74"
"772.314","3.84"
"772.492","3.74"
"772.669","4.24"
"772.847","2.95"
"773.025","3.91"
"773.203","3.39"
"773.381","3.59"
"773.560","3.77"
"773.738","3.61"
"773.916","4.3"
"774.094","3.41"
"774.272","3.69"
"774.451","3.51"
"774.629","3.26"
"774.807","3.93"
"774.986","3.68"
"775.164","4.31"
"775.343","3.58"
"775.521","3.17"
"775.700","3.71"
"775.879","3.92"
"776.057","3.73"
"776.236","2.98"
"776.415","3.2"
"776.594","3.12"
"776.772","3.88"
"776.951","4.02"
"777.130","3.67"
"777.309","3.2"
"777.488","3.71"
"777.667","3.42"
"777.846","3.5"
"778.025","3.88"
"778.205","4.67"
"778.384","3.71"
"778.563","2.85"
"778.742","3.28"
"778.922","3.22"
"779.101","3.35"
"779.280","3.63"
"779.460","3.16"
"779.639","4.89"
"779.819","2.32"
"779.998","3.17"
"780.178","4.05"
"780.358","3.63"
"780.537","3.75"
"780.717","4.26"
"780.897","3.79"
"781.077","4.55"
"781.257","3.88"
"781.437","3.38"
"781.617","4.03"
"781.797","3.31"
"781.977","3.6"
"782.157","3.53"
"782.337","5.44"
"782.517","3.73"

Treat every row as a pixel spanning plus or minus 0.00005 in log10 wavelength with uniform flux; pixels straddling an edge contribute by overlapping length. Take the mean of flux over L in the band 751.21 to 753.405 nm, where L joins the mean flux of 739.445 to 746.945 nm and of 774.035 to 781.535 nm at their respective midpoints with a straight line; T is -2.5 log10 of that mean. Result 0.12 mag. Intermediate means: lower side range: 3.74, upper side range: 3.62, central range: 3.31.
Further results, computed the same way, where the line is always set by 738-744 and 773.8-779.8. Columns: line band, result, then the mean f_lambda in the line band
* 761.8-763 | 0.01 mag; 3.61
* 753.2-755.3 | 0.02 mag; 3.63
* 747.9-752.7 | 0.07 mag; 3.47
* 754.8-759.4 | -0.01 mag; 3.7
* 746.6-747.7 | -0.05 mag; 3.87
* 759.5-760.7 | -0.11 mag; 4.05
